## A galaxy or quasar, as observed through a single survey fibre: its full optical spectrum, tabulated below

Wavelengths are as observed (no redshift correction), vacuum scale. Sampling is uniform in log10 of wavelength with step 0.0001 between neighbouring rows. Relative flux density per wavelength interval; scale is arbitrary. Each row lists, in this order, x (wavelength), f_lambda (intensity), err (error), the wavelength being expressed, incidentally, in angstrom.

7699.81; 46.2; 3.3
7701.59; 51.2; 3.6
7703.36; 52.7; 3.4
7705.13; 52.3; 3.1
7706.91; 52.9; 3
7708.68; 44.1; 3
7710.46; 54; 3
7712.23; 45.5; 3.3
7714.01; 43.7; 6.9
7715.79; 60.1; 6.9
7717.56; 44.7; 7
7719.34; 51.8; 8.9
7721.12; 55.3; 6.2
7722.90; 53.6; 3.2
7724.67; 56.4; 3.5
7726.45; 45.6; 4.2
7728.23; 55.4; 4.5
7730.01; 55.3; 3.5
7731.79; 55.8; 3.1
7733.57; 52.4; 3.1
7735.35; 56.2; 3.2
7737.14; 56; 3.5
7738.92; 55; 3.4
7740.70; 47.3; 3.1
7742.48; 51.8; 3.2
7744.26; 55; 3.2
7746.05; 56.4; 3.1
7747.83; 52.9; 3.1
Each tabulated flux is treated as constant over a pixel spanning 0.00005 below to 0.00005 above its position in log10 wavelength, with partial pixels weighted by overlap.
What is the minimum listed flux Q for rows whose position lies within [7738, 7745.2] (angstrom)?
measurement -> 47.3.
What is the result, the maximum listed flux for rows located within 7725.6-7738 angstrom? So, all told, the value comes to 56.2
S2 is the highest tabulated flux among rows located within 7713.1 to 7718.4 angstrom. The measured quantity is 60.1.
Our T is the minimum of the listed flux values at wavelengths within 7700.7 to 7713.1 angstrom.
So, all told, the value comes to 44.1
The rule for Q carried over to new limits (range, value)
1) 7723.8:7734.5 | 45.6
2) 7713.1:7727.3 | 43.7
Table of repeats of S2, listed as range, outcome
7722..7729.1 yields 56.4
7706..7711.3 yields 54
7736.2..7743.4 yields 56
